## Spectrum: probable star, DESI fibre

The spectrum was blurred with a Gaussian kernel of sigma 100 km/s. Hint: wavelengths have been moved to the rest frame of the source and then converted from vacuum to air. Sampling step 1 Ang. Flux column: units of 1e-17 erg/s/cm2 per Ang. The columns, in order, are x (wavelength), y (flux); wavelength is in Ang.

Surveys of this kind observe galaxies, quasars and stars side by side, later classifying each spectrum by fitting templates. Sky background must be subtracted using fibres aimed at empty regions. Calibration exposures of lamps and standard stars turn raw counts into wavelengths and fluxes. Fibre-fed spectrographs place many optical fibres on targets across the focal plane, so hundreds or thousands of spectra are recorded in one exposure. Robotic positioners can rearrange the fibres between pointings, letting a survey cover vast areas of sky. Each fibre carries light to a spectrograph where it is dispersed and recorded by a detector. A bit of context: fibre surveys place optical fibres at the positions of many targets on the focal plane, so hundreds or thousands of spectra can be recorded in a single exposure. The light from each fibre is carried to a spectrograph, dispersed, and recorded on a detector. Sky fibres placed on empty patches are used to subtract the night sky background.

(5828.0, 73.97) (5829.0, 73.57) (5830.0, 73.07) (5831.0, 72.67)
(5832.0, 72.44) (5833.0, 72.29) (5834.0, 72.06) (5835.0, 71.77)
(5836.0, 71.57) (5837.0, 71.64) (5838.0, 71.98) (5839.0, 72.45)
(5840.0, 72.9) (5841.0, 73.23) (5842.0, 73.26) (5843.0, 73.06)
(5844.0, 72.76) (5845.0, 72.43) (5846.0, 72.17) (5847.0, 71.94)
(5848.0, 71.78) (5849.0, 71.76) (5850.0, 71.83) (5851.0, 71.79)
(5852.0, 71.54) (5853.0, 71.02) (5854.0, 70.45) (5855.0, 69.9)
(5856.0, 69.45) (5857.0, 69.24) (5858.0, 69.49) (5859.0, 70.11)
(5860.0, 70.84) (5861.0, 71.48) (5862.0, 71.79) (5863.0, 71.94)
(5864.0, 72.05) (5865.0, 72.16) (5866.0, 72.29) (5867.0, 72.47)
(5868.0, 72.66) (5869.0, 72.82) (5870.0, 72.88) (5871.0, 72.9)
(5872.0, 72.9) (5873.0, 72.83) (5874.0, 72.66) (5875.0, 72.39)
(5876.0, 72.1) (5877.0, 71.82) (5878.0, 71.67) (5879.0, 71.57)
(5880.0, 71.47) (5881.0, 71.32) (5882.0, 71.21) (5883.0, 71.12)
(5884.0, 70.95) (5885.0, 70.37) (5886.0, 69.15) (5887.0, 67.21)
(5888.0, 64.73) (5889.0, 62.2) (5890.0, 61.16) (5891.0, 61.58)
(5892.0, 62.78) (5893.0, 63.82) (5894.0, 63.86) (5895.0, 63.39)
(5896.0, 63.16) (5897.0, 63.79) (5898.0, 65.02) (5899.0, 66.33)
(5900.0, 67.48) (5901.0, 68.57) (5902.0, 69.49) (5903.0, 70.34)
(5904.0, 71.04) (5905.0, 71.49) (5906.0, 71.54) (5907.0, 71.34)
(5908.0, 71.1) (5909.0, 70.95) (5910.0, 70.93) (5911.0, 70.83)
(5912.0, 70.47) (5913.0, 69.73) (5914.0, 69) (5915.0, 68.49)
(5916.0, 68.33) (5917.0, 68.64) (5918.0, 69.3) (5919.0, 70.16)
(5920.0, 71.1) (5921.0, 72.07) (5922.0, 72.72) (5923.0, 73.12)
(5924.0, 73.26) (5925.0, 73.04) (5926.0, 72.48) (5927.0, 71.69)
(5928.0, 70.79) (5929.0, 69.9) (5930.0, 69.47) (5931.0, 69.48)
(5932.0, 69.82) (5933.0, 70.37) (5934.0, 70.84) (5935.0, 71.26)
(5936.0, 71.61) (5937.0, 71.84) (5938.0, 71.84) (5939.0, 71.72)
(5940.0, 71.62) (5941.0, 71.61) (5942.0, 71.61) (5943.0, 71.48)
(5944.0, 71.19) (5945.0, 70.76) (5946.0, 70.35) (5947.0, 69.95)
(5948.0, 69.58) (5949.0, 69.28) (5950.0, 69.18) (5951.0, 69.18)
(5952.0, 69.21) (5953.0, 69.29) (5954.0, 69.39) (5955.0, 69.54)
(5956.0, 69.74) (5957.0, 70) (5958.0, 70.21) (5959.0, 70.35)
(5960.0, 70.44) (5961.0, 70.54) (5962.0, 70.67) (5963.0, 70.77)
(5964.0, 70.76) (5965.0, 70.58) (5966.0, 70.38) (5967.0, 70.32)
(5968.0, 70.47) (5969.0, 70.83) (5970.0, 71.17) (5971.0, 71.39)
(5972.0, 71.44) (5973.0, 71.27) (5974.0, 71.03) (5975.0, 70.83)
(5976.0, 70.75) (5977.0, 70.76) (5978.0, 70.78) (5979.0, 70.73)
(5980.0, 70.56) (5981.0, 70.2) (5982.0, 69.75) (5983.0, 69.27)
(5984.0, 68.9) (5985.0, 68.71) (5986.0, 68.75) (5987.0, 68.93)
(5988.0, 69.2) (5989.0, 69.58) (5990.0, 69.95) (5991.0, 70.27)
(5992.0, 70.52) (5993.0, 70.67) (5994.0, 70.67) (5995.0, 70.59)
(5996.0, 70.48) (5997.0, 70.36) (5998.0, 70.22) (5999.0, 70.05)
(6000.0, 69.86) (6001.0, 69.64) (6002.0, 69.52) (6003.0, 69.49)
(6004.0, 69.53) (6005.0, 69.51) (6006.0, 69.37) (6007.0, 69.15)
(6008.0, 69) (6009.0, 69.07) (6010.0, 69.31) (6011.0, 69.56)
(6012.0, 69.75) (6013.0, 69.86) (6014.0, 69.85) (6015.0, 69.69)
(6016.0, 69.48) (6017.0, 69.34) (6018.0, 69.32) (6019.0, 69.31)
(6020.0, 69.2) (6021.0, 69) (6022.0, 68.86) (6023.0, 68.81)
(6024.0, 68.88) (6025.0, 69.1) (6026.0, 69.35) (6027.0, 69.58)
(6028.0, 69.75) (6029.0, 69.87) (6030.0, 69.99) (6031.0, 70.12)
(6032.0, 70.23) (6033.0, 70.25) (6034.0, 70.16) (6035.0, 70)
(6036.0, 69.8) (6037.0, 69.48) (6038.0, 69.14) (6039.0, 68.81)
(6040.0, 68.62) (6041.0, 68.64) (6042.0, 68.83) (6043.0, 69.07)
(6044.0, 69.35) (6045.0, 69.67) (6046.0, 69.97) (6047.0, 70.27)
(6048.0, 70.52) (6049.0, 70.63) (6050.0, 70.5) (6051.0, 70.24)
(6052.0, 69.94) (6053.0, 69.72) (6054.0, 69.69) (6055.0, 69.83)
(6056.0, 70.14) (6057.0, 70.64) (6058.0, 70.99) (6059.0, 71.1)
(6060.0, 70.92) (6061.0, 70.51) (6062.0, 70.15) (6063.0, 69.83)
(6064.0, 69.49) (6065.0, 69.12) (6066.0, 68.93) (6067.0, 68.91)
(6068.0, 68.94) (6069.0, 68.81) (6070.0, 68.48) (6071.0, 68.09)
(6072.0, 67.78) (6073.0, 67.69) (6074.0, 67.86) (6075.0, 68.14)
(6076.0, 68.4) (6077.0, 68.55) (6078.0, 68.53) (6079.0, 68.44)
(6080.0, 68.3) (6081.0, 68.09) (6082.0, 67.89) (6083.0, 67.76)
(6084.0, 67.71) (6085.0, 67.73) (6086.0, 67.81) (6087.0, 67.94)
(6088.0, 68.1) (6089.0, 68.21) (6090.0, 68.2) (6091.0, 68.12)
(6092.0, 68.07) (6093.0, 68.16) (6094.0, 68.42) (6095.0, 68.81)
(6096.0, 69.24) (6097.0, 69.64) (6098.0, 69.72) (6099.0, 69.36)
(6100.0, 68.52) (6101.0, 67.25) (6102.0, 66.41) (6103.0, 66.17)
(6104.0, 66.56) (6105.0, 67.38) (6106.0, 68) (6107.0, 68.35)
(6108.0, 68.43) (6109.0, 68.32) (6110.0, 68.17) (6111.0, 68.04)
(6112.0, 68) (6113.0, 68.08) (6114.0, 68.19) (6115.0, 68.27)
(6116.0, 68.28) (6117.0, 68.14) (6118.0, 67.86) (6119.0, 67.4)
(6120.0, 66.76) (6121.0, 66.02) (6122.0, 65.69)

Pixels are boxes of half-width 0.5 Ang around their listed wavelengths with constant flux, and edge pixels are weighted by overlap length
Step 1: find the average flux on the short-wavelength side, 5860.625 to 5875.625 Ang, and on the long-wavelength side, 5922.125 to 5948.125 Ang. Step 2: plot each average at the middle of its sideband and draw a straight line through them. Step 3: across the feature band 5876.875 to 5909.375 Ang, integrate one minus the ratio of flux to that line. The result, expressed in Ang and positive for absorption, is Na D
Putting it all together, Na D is 1.8 Ang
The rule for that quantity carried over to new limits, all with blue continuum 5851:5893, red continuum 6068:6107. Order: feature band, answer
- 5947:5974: -0.35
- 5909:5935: -0.35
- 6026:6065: -0.77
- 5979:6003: -0.28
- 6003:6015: -0.10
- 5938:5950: -0.22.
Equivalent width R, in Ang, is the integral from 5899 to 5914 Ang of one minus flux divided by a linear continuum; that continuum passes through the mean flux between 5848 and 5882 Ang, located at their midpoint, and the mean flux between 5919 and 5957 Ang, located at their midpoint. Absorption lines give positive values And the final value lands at 0.2 Ang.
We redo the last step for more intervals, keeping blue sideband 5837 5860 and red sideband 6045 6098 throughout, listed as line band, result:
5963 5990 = -0.1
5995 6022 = 0.1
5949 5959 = 0.1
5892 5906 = 0.8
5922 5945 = -0.3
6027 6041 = 0.0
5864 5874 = -0.2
